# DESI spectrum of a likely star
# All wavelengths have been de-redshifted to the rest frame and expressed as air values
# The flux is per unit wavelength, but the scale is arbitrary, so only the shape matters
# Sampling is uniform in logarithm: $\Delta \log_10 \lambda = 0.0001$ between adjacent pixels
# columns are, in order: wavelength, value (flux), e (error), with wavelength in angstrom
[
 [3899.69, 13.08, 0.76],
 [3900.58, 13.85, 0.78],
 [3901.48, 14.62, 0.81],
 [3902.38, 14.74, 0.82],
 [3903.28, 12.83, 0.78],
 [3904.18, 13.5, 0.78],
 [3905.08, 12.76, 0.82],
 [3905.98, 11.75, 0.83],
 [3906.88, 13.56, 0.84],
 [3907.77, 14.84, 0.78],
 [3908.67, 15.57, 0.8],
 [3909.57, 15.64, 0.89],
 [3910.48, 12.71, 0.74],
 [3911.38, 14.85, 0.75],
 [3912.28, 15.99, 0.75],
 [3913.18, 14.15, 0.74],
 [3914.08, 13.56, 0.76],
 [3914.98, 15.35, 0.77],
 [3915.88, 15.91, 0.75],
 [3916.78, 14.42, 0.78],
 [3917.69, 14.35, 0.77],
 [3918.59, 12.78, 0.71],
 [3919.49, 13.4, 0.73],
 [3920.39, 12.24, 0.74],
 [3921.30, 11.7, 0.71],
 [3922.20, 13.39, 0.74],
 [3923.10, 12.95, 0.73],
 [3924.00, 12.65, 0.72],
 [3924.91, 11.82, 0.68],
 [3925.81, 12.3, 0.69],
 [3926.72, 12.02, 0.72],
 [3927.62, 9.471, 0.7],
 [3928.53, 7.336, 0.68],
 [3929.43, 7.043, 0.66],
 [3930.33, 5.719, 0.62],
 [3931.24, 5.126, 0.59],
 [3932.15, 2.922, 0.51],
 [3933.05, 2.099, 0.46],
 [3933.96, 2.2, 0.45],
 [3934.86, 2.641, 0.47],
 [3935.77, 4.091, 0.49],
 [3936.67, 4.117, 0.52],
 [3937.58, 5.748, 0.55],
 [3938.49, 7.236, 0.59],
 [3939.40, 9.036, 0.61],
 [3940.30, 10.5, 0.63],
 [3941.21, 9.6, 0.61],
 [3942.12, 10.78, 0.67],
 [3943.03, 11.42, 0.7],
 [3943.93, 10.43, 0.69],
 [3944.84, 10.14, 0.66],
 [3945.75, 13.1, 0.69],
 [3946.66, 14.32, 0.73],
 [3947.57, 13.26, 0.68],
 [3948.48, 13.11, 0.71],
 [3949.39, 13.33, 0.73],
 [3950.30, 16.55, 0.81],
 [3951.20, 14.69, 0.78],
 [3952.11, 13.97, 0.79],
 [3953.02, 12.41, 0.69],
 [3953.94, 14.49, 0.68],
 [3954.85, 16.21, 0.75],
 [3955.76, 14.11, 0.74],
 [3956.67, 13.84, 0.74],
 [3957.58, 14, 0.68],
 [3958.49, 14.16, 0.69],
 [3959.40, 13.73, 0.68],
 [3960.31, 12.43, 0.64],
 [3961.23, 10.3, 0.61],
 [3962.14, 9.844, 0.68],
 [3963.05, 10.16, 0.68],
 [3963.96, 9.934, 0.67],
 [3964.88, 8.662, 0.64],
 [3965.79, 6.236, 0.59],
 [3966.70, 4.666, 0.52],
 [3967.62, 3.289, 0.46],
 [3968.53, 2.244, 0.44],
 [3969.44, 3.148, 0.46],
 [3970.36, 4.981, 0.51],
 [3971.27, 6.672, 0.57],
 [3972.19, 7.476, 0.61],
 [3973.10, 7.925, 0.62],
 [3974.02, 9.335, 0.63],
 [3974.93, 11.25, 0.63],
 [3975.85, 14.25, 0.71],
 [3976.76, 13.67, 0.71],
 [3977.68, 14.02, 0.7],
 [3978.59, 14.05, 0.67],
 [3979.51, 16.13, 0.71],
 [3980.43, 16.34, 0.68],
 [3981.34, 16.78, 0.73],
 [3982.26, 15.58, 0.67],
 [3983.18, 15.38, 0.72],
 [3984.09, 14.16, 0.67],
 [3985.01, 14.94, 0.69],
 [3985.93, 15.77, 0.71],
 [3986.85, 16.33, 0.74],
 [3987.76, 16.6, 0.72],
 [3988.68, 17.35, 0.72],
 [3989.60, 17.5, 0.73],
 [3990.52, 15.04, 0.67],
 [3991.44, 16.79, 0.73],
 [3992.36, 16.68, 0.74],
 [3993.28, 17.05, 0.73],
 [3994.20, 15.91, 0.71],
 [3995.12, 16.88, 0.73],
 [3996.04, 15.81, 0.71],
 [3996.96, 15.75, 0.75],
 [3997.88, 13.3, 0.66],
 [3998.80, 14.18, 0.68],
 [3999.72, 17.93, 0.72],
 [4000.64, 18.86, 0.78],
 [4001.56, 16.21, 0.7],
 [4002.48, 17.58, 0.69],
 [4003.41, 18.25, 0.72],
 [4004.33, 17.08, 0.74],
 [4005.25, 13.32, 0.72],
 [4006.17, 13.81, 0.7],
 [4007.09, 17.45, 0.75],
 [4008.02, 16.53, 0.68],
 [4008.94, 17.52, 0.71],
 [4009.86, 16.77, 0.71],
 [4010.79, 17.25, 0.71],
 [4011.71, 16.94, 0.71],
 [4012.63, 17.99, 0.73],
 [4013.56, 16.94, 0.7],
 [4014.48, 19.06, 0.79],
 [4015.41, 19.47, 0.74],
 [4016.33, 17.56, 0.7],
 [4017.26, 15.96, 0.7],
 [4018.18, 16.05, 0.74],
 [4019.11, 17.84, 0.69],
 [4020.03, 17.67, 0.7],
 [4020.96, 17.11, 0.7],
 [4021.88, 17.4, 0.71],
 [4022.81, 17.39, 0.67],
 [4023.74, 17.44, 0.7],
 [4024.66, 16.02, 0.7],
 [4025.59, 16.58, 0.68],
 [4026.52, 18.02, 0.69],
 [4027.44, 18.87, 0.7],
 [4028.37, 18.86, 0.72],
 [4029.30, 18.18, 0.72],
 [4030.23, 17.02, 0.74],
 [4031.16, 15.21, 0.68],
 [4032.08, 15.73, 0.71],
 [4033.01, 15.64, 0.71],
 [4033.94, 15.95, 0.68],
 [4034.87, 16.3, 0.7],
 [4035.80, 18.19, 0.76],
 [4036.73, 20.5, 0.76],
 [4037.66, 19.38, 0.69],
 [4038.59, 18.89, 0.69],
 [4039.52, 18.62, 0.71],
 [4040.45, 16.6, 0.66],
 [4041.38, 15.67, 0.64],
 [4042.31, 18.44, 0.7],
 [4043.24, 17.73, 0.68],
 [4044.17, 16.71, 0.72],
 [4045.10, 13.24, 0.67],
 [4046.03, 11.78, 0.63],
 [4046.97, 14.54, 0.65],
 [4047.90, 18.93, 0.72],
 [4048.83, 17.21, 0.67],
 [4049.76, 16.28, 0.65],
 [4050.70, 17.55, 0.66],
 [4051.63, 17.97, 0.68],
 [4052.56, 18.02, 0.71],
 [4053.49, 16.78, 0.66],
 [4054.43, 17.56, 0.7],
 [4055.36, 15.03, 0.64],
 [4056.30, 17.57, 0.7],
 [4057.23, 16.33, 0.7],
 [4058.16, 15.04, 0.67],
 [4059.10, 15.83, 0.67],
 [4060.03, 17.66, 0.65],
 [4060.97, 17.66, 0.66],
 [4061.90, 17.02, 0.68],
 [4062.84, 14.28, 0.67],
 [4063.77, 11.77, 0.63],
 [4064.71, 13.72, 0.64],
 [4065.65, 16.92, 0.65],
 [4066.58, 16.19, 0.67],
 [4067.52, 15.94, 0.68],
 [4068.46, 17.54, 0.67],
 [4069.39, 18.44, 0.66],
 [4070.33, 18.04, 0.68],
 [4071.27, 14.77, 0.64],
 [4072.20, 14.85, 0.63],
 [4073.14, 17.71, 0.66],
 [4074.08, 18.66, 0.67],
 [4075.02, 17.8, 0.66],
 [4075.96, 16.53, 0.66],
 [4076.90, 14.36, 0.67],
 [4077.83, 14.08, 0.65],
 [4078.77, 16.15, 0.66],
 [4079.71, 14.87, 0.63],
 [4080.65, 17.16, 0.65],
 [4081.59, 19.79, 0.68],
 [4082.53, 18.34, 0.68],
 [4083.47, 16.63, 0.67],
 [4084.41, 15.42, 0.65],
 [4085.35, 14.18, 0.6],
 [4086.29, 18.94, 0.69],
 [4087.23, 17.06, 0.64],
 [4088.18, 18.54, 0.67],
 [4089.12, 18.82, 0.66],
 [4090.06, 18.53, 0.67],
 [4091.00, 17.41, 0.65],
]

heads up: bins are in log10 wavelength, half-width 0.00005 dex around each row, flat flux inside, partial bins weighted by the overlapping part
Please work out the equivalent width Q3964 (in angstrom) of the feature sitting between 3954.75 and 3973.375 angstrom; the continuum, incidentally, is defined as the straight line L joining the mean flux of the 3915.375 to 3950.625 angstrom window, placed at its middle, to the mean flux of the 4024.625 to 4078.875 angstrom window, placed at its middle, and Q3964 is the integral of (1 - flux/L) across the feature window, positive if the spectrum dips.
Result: 4.0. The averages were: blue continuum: 10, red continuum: 16.7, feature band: 9.12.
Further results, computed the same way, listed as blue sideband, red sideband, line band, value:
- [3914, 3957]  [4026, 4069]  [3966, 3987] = 3.18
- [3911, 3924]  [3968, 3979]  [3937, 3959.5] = -2.53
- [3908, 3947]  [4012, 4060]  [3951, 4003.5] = 1.76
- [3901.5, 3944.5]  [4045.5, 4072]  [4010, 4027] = -3.12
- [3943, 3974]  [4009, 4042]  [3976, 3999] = -3.54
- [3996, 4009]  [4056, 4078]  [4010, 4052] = -2.45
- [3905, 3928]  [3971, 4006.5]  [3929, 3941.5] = 7.53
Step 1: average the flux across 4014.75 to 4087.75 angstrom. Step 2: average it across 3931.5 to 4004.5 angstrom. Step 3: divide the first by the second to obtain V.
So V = 1.39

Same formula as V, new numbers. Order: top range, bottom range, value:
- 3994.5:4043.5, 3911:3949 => 1.65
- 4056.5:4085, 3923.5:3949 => 1.90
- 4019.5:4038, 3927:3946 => 2.42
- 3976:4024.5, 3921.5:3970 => 1.68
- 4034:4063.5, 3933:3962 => 1.53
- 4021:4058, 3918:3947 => 1.87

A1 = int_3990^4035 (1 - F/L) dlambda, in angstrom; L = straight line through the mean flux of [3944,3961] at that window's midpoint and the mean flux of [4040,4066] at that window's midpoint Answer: -4.8 angstrom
